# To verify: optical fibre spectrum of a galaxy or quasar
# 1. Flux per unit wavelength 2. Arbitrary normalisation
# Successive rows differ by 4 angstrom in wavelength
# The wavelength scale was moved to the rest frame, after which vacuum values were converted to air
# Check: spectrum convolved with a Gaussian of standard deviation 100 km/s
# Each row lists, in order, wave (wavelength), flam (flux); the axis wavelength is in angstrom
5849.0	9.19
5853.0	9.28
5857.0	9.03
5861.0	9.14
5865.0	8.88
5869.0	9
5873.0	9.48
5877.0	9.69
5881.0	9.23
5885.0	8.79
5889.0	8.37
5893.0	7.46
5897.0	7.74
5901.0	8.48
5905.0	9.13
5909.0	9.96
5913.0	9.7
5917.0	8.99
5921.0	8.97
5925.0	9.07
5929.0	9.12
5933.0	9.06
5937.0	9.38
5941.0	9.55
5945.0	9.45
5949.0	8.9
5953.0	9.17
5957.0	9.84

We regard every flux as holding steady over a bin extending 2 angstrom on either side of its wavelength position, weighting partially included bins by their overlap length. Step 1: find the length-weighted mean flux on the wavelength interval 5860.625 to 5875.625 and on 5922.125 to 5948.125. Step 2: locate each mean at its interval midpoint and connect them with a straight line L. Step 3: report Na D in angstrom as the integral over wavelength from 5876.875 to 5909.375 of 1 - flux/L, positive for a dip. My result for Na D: 1.9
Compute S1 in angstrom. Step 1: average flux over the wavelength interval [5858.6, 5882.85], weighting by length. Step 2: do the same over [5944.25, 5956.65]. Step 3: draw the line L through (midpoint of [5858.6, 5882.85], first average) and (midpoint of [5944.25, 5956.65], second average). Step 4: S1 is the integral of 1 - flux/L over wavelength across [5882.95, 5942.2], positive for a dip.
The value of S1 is 2.1 angstrom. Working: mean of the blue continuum 9.23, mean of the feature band 8.91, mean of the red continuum 9.23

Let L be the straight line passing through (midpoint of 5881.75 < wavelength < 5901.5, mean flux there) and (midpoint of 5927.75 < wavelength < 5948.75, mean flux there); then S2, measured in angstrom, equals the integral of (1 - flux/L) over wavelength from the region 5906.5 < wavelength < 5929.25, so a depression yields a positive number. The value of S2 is -1.30 angstrom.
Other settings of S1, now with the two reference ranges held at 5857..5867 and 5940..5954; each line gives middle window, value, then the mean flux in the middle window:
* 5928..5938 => 0.0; 9.17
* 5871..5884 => -0.5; 9.41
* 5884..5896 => 1.3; 8.12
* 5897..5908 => 0.5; 8.72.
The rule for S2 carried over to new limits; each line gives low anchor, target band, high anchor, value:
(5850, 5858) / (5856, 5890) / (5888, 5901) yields -2.04 angstrom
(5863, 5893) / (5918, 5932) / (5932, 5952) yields 0.21 angstrom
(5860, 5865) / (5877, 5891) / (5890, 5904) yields -0.86 angstrom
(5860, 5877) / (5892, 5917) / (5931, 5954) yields 1.10 angstrom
